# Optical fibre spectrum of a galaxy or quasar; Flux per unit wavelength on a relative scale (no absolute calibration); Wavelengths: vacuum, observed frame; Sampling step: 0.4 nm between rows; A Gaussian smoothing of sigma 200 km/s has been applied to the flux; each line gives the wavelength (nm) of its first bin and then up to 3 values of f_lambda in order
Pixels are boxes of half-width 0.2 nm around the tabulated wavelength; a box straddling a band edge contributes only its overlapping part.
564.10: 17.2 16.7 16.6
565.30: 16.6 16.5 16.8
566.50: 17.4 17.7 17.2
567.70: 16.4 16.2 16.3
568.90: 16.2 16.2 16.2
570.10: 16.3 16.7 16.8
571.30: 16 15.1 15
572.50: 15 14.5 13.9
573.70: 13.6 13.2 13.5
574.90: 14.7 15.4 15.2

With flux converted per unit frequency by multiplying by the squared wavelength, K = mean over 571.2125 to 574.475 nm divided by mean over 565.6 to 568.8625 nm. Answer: 0.9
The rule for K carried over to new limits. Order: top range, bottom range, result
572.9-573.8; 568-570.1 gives 0.87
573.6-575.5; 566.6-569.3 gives 0.87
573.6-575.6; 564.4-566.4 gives 0.88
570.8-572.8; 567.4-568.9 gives 0.96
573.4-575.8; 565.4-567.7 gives 0.86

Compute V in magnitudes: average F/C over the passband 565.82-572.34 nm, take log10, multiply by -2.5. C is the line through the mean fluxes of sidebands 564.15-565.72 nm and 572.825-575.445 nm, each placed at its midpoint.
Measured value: -0.06 mag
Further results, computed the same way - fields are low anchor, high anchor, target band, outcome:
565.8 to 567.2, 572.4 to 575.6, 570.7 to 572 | -0.042 mag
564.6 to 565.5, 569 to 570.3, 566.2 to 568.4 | -0.033 mag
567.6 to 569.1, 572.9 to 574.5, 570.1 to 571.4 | -0.096 mag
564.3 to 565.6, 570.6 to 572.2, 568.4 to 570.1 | -0.009 mag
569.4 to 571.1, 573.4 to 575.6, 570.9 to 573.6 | 0.027 mag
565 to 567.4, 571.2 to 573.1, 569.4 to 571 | -0.051 mag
